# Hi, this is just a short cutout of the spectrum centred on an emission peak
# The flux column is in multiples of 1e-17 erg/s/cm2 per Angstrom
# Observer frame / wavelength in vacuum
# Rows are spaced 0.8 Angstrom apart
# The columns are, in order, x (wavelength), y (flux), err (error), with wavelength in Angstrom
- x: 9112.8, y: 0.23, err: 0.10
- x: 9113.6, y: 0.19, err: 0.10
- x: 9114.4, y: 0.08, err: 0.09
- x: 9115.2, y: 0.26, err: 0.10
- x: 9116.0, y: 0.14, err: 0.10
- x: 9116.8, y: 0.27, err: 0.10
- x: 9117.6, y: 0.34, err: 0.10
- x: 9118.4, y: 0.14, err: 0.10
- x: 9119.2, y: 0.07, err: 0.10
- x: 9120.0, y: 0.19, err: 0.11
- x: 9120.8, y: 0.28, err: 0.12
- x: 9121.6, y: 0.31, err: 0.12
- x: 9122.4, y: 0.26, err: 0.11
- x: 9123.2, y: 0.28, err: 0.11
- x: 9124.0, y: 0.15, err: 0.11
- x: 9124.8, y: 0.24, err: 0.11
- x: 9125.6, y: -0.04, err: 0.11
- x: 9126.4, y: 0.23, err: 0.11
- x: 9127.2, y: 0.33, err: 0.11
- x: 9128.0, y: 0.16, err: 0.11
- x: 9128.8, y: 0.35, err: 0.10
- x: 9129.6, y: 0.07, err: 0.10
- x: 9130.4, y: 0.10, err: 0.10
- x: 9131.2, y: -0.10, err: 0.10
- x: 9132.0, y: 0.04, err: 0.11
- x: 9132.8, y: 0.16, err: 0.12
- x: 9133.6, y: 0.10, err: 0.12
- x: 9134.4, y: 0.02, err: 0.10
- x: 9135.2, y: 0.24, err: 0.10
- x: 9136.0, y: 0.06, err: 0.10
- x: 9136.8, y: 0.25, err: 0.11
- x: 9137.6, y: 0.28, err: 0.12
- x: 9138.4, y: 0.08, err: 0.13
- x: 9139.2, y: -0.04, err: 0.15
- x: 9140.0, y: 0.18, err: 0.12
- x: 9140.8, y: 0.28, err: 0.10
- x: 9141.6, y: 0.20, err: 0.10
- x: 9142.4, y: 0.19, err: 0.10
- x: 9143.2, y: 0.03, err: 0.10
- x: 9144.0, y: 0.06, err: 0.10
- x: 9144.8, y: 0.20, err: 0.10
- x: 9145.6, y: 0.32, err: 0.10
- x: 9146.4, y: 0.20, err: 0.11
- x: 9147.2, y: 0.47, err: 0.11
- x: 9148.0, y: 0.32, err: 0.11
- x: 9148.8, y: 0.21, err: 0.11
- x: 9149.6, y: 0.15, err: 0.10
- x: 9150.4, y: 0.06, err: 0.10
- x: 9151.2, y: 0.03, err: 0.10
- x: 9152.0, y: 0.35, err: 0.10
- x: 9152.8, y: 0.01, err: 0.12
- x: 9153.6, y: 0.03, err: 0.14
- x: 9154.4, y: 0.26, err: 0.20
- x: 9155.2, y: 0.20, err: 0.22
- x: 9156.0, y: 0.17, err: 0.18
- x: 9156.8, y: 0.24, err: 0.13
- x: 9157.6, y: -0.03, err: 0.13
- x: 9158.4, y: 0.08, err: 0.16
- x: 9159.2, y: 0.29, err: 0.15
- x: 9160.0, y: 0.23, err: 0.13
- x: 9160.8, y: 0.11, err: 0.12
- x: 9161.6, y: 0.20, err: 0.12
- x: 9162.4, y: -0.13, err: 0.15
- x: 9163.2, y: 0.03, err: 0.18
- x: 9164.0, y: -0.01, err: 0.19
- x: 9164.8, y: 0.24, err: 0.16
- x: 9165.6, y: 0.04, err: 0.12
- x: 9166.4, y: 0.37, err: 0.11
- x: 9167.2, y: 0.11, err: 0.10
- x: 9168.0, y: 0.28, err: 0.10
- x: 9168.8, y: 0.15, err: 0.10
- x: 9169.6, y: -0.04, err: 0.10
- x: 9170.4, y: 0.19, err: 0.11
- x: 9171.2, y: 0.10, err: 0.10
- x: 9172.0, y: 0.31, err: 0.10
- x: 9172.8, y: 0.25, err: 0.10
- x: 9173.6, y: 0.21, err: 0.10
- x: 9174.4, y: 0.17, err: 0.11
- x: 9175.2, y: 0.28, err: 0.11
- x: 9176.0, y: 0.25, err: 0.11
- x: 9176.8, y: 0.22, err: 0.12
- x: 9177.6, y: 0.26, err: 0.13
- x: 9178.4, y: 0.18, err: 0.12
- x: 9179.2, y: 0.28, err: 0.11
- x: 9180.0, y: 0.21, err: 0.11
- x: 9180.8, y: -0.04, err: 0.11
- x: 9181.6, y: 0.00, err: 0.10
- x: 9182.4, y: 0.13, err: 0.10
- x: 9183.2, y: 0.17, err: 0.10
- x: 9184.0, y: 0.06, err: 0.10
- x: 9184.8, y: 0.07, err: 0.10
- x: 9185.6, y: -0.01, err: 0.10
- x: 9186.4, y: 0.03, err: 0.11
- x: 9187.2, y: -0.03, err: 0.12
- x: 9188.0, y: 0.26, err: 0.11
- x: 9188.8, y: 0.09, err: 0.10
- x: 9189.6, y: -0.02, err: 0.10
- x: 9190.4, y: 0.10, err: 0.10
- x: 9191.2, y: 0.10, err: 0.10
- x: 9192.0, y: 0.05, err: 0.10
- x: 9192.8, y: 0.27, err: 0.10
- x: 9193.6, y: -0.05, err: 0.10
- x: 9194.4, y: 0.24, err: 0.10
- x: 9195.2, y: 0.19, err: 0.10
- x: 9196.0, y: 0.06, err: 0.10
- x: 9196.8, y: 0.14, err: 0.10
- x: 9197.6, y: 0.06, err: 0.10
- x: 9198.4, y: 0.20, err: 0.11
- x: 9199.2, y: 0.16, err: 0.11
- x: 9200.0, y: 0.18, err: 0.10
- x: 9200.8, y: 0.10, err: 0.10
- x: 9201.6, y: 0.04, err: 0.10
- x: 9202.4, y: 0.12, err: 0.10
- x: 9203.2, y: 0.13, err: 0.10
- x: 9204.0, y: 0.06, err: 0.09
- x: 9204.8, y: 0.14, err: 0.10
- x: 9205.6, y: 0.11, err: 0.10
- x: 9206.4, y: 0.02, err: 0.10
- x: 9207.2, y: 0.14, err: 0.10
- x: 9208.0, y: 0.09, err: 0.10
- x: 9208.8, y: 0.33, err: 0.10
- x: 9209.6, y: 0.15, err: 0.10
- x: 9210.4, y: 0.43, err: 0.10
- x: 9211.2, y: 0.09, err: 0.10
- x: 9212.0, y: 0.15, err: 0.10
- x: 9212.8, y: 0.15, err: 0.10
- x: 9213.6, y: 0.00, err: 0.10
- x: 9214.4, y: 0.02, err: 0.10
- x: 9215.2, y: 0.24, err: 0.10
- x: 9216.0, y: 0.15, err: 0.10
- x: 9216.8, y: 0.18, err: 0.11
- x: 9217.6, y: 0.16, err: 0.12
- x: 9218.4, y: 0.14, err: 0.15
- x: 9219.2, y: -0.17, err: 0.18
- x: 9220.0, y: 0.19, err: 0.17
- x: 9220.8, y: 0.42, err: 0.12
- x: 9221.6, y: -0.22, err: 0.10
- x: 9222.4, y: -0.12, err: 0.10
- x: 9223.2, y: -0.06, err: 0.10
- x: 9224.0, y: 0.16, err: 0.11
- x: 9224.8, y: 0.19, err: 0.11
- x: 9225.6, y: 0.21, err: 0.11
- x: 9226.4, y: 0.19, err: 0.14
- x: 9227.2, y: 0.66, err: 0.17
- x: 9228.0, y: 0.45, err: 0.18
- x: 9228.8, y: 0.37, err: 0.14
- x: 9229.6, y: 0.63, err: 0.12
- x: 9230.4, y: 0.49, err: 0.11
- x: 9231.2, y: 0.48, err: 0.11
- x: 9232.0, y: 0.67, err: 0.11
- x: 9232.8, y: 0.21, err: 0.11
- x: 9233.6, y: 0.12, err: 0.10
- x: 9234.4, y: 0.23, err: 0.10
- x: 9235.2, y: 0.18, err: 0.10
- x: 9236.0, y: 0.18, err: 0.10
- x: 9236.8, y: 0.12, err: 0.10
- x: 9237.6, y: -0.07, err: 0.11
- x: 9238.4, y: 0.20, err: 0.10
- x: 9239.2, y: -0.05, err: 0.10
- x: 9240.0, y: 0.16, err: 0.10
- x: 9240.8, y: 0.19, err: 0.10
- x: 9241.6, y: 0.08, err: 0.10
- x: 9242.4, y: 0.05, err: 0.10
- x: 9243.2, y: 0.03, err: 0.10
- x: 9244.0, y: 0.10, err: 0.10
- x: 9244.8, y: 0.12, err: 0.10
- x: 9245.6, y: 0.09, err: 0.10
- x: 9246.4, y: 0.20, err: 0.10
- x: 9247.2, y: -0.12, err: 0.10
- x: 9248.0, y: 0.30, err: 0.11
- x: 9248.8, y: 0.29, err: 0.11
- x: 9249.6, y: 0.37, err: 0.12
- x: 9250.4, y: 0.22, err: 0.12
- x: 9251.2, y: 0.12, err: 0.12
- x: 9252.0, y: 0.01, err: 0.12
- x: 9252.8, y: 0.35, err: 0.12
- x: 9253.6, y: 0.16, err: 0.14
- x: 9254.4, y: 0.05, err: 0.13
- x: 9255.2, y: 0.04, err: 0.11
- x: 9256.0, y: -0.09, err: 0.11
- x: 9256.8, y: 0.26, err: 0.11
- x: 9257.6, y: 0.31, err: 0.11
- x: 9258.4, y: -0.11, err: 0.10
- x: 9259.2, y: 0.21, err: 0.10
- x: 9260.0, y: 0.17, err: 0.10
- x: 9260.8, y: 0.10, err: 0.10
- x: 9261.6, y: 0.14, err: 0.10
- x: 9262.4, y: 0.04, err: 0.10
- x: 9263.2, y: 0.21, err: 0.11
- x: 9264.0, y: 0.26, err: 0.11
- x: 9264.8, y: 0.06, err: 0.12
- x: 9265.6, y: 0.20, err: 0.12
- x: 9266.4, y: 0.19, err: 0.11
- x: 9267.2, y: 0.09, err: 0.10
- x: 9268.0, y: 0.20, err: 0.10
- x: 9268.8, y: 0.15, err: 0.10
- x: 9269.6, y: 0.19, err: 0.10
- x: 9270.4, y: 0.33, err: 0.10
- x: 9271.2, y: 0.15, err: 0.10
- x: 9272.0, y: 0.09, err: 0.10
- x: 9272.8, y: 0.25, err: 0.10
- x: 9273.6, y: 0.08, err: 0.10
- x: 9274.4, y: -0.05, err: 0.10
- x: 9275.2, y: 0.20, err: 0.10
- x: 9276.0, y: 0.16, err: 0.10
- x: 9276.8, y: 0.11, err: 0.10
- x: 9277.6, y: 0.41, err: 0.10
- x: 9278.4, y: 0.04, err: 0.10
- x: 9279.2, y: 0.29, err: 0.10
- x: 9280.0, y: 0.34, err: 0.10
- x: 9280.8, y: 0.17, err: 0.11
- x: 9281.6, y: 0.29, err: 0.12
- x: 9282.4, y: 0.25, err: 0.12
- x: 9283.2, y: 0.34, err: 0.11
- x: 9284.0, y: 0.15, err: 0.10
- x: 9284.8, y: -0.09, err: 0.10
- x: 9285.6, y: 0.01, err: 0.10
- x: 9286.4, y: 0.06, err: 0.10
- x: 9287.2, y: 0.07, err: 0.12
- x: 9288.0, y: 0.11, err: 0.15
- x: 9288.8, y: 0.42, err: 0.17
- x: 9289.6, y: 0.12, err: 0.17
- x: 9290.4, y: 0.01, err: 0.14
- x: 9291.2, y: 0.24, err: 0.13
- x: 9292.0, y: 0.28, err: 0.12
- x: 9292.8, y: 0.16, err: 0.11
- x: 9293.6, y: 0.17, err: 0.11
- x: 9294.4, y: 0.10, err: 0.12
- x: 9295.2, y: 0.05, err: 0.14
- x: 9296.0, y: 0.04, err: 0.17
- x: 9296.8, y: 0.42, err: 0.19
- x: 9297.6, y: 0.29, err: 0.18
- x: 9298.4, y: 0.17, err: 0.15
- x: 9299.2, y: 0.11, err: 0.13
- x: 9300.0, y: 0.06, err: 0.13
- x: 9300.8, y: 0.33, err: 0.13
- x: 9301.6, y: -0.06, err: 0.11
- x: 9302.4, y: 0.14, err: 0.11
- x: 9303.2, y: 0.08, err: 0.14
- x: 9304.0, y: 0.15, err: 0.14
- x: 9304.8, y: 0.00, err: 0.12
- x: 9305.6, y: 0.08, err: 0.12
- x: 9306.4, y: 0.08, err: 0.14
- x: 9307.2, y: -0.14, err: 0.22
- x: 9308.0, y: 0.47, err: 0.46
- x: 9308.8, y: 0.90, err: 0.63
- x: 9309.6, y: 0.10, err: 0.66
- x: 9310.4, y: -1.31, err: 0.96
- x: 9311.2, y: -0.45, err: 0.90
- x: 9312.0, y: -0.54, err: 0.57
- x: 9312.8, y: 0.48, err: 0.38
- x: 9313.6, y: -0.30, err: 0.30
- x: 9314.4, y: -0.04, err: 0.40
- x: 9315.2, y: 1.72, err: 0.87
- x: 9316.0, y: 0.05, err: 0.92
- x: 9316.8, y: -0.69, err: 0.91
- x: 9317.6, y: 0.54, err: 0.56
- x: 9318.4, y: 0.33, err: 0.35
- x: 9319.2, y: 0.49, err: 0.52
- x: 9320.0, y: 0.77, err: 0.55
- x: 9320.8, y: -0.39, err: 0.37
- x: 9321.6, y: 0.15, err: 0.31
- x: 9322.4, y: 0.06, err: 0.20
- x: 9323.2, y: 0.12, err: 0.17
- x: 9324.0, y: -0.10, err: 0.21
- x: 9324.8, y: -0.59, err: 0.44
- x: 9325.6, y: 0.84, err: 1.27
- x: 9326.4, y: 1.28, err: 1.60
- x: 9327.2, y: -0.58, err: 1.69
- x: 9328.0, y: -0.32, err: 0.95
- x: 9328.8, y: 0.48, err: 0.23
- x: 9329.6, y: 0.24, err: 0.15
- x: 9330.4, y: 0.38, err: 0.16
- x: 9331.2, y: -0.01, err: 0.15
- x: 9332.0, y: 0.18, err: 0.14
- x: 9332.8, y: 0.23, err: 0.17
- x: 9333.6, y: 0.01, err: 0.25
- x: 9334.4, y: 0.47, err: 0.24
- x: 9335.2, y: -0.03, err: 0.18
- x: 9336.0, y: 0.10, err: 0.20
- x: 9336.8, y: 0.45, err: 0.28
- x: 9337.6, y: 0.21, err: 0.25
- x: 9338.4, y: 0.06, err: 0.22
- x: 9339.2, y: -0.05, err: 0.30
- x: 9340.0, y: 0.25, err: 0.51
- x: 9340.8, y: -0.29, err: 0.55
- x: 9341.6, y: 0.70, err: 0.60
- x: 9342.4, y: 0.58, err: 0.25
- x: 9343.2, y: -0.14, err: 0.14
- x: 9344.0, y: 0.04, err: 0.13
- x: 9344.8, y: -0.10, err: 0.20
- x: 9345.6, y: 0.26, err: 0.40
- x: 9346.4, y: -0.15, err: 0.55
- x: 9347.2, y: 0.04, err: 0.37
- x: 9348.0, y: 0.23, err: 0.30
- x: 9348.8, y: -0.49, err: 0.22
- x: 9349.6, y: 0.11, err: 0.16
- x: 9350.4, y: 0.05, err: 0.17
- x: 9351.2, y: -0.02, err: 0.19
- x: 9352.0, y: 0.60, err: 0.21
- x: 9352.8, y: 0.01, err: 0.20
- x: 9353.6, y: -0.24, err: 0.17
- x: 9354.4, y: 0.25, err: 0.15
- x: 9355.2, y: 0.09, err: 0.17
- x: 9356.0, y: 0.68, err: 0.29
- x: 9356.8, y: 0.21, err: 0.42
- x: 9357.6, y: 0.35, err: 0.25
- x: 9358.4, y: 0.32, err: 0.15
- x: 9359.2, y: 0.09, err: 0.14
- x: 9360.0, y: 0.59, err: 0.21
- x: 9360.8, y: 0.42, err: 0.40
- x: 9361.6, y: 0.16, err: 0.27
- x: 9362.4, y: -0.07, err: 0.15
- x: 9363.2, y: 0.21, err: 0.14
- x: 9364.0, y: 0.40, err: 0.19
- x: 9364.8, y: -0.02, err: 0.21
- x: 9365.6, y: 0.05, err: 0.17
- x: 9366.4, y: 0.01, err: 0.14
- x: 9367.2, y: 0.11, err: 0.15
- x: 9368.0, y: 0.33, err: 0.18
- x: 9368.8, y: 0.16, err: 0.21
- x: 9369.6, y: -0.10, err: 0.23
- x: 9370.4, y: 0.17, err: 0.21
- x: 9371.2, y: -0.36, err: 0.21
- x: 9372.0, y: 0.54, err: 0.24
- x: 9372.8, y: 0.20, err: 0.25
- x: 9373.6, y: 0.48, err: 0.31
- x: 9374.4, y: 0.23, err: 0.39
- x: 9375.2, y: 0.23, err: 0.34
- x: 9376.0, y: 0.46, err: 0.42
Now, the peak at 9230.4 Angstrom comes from H-gamma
